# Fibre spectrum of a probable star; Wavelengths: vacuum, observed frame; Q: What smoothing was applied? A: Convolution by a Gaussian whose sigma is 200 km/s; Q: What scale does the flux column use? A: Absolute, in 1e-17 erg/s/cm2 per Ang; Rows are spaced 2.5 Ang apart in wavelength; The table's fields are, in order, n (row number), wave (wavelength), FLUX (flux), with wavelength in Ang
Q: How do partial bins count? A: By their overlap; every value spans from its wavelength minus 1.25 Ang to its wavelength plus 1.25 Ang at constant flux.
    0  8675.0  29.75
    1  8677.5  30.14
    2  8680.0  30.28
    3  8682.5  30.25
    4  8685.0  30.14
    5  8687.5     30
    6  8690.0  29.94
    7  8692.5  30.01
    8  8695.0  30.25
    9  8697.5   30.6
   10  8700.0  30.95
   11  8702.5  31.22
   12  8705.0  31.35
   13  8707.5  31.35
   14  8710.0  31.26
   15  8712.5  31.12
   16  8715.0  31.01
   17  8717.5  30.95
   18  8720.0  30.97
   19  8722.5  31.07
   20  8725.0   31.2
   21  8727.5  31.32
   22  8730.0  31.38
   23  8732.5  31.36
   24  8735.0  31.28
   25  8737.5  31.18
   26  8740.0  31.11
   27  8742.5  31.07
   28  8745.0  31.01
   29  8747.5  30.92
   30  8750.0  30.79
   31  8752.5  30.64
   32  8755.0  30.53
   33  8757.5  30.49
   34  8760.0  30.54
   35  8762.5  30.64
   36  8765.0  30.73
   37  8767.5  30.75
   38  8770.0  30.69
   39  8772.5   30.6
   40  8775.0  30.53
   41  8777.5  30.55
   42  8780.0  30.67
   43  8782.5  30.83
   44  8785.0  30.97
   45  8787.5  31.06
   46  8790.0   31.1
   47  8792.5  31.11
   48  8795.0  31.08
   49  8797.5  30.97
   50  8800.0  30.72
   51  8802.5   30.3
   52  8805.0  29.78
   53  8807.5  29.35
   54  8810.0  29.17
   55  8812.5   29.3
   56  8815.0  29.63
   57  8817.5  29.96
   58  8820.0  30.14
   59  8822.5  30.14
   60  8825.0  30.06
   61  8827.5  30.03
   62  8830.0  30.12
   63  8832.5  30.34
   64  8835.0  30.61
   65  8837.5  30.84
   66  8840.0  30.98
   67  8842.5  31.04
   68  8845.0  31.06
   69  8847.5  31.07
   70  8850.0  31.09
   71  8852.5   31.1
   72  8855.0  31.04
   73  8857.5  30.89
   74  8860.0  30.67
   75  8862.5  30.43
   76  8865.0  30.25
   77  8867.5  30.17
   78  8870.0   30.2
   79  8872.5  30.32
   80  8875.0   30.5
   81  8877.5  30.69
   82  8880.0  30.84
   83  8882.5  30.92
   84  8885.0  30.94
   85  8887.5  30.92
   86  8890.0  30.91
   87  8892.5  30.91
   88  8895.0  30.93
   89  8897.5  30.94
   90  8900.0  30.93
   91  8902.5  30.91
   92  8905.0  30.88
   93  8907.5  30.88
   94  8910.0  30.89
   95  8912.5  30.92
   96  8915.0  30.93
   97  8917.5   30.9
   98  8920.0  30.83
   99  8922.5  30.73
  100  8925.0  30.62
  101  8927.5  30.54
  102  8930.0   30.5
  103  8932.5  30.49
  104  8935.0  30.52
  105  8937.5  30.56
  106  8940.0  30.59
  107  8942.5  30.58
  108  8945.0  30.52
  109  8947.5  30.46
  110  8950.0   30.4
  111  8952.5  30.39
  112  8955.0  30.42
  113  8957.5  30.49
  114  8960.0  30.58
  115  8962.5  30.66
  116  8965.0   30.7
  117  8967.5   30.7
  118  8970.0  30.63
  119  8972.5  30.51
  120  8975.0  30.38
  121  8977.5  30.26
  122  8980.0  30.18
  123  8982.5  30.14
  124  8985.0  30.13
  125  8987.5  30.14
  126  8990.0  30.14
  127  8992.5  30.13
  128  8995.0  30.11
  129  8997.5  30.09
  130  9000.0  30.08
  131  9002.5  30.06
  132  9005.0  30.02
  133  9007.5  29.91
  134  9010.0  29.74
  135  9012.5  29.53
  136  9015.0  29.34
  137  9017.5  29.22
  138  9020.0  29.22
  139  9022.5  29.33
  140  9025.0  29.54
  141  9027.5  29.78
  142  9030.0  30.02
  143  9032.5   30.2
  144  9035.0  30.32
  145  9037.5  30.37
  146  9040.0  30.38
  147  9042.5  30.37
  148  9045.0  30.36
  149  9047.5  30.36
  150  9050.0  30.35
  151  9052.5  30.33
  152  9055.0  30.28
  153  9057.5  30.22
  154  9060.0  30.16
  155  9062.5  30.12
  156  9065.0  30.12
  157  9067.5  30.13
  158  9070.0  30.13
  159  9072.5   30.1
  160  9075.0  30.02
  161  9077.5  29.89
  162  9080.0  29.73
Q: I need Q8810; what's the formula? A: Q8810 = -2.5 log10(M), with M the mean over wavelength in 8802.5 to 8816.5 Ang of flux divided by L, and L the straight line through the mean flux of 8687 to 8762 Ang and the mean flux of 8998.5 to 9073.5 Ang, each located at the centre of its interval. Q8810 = 0.04 mag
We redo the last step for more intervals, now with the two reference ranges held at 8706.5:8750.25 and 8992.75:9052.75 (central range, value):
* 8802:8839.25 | 0.028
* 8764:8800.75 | 0.003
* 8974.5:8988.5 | -0.003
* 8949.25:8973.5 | -0.012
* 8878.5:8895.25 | -0.014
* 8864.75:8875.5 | 0.010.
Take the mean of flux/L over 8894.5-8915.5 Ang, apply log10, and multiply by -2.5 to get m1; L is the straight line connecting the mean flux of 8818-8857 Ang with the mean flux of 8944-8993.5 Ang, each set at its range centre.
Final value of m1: -0.01 mag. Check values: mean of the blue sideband 30.6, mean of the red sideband 30.4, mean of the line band 30.9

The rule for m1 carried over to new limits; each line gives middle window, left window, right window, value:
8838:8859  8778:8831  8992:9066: -0.03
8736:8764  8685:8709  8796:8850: -0.01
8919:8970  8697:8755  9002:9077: -0.01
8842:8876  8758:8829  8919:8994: -0.01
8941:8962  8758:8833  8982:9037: -0.02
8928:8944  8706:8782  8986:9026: -0.02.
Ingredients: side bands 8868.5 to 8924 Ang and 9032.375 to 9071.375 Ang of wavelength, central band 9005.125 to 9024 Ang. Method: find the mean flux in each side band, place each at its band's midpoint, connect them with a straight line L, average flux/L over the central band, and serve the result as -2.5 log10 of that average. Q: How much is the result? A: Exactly 0.03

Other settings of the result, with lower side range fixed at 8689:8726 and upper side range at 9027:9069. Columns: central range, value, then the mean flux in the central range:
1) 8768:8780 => 0.005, 30.6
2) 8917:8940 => -0.006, 30.6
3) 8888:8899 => -0.014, 30.9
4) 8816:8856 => 0.002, 30.6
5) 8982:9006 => 0.008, 30.1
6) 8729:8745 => -0.013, 31.2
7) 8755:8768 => 0.006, 30.6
